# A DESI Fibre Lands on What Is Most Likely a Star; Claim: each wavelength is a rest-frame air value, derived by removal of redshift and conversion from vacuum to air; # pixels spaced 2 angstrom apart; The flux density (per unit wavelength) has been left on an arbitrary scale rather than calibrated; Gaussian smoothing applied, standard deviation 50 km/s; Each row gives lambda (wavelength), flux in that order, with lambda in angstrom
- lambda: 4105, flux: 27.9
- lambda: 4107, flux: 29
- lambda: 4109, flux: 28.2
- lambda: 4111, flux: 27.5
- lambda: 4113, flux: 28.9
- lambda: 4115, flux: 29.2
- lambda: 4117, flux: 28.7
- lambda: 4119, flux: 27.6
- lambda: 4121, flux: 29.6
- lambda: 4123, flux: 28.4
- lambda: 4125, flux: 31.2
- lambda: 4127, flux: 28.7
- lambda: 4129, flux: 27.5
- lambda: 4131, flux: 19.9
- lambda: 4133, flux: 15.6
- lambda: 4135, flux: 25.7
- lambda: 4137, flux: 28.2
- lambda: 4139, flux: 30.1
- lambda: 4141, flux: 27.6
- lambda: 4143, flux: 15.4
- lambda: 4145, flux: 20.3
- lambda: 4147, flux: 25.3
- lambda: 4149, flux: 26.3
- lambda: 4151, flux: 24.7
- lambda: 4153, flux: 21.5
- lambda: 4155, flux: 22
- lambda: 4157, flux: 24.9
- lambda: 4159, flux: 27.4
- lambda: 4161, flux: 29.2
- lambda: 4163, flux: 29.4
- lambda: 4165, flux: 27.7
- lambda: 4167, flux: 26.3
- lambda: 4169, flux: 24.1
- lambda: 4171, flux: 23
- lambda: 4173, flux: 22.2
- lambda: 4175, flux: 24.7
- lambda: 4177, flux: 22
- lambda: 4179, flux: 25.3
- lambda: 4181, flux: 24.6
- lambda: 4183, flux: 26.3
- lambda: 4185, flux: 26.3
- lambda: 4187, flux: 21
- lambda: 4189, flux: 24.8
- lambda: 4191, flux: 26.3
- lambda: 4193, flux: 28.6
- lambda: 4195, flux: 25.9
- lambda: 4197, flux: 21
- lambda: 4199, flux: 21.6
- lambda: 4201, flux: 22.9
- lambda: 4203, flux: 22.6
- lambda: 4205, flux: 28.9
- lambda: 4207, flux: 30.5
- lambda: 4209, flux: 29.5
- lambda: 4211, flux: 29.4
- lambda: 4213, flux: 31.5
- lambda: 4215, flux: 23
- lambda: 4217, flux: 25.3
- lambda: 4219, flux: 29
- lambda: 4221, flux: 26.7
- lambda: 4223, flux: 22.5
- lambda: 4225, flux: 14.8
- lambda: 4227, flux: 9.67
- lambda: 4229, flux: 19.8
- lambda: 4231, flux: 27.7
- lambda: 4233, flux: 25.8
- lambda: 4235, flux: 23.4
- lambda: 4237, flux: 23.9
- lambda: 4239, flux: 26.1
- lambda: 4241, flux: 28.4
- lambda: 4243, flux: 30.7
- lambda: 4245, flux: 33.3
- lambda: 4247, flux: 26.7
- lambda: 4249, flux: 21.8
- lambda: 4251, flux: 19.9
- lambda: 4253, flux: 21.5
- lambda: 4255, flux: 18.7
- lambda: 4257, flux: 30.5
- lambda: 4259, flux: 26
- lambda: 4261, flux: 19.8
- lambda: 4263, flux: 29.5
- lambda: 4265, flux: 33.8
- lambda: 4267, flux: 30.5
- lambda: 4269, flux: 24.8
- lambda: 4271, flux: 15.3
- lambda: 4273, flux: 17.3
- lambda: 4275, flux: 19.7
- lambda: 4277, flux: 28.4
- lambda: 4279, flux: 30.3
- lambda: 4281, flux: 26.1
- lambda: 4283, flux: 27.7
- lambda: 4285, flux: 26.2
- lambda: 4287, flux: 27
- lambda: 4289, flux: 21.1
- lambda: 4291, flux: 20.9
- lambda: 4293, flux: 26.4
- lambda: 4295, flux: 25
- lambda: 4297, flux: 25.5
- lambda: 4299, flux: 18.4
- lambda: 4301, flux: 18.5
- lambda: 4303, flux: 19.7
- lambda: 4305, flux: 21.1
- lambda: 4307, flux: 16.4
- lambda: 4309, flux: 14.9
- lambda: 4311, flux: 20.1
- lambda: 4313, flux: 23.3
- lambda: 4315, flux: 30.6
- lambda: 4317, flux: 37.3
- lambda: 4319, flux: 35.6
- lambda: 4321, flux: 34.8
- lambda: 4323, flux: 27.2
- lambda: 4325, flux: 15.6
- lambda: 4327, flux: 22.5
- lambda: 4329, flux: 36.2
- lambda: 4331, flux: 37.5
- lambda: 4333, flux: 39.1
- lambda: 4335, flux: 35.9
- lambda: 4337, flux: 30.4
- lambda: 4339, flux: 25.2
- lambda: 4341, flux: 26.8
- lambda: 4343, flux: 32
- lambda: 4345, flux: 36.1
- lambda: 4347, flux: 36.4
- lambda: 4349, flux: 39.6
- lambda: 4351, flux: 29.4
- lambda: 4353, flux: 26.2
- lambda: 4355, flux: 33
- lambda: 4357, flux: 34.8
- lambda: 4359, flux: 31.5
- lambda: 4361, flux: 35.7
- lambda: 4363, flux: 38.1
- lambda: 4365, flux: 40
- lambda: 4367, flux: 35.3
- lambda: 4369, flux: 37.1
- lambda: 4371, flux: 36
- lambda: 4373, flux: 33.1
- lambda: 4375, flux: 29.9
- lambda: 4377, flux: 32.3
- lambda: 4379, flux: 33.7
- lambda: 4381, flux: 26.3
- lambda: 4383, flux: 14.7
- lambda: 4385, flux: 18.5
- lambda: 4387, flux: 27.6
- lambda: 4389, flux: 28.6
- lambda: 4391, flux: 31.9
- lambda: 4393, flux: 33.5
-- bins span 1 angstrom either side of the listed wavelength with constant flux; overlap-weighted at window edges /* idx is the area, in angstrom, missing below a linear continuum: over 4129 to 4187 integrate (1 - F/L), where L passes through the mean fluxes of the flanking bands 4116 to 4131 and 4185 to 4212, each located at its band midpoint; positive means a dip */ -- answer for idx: 5.41 angstrom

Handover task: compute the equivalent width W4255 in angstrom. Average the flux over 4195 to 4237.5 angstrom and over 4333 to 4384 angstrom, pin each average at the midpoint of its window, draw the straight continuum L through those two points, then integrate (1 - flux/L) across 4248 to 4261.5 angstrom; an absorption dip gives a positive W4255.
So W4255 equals 2.0 angstrom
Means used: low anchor 24.3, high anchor 32.5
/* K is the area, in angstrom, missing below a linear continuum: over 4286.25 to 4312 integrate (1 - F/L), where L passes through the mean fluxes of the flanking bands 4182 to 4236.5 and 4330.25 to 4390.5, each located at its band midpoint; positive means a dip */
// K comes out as 7.0 angstrom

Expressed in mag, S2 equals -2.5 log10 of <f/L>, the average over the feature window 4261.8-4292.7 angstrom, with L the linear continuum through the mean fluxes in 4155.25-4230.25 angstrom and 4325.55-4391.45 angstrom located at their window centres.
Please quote 0.13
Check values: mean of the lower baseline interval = 24.8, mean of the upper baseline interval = 31.7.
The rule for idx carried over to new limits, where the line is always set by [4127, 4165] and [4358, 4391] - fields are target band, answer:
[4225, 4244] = 2.6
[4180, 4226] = 1.7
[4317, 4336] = -1.3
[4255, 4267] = 0.3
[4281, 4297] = 2.1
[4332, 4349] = -1.6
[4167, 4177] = 0.7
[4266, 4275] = 2.1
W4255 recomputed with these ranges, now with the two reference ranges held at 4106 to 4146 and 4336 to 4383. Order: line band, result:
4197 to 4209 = 1.3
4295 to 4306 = 3.5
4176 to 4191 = 1.9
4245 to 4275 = 5.8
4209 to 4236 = 4.6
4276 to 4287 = 1.0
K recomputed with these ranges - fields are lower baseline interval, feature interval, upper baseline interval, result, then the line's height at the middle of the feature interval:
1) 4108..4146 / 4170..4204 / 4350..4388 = 4.2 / 27.5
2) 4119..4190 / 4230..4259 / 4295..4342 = 0.3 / 25.9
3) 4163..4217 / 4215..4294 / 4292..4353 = 6.3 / 26.6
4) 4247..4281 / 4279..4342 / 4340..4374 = 6.5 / 29.3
